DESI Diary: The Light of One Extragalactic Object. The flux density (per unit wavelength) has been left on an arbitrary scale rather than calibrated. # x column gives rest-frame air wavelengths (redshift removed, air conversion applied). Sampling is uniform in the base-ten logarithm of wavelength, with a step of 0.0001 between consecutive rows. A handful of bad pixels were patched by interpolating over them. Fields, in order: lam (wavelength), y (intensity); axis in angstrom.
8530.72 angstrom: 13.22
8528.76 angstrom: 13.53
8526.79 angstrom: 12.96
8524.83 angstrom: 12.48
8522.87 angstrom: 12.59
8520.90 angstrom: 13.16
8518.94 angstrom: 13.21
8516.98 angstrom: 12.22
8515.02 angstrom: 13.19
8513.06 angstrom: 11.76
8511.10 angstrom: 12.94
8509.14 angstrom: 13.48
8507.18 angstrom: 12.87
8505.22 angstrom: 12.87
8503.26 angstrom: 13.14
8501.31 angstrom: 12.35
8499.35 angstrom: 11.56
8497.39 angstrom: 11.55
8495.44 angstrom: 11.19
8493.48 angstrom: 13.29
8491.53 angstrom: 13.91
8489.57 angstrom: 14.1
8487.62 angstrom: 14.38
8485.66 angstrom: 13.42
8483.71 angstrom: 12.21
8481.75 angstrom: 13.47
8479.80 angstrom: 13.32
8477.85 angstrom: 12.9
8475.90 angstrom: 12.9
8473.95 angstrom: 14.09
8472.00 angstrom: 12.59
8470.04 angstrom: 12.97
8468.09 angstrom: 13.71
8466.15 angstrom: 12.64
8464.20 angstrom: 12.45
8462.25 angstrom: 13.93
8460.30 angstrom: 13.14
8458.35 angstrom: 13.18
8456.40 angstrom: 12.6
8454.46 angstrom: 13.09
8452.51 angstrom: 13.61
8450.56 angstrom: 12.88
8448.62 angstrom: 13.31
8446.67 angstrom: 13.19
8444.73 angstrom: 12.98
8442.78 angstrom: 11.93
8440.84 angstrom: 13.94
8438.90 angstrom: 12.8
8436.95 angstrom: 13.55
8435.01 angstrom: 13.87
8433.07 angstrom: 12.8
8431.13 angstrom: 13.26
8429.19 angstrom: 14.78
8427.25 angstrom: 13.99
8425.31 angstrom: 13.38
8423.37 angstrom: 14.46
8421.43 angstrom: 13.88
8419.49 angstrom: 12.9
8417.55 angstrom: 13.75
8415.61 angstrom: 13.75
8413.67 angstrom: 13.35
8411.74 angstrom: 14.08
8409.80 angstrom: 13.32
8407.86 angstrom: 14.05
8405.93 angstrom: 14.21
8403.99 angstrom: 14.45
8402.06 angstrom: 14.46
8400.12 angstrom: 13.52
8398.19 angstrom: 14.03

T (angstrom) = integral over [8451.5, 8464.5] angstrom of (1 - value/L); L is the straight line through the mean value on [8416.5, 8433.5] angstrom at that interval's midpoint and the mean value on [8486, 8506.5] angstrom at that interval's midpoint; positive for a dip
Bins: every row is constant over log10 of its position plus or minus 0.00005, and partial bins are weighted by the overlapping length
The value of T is 0.1 angstrom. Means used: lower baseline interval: 13.7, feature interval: 13.2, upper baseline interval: 12.9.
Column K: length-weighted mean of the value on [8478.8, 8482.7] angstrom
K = 13.4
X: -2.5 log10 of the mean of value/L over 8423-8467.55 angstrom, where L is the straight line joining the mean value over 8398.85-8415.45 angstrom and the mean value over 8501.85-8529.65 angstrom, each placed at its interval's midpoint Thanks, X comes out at 0.022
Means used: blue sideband 13.9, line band 13.3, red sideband 12.9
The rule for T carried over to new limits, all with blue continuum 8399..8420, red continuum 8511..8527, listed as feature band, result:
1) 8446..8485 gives 0.4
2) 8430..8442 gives 0.2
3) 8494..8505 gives 0.7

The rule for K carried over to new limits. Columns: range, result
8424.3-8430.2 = 14.1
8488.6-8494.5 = 13.7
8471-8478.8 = 13.1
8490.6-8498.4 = 12.5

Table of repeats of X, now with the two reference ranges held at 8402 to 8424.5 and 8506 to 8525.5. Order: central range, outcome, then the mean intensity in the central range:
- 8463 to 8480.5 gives 0.015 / 13.1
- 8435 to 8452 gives 0.034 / 13.1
